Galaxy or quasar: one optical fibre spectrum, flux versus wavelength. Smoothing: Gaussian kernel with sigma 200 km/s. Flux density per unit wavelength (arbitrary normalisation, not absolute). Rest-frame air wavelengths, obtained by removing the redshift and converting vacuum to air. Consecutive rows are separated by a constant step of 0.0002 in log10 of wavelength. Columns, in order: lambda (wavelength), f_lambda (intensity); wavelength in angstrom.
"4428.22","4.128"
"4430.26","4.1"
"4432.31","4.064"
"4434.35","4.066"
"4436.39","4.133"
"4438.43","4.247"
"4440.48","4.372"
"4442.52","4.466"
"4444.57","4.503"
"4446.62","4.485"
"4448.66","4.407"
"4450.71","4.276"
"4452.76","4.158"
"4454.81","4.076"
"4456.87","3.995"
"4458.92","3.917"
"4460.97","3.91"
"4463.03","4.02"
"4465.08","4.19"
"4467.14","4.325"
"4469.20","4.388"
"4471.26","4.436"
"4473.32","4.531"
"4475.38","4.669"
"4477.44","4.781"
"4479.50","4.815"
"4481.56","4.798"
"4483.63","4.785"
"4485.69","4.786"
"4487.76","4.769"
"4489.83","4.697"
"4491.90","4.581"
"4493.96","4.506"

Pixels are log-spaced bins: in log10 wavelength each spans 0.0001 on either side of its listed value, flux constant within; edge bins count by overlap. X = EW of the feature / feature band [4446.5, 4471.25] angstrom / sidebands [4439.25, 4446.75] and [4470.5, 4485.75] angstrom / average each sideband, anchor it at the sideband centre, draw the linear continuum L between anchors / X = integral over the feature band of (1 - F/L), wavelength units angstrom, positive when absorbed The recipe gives 2.1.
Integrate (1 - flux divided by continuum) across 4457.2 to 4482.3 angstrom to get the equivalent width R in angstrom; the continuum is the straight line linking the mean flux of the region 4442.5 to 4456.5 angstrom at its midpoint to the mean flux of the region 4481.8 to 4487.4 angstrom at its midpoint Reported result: 1.1 angstrom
